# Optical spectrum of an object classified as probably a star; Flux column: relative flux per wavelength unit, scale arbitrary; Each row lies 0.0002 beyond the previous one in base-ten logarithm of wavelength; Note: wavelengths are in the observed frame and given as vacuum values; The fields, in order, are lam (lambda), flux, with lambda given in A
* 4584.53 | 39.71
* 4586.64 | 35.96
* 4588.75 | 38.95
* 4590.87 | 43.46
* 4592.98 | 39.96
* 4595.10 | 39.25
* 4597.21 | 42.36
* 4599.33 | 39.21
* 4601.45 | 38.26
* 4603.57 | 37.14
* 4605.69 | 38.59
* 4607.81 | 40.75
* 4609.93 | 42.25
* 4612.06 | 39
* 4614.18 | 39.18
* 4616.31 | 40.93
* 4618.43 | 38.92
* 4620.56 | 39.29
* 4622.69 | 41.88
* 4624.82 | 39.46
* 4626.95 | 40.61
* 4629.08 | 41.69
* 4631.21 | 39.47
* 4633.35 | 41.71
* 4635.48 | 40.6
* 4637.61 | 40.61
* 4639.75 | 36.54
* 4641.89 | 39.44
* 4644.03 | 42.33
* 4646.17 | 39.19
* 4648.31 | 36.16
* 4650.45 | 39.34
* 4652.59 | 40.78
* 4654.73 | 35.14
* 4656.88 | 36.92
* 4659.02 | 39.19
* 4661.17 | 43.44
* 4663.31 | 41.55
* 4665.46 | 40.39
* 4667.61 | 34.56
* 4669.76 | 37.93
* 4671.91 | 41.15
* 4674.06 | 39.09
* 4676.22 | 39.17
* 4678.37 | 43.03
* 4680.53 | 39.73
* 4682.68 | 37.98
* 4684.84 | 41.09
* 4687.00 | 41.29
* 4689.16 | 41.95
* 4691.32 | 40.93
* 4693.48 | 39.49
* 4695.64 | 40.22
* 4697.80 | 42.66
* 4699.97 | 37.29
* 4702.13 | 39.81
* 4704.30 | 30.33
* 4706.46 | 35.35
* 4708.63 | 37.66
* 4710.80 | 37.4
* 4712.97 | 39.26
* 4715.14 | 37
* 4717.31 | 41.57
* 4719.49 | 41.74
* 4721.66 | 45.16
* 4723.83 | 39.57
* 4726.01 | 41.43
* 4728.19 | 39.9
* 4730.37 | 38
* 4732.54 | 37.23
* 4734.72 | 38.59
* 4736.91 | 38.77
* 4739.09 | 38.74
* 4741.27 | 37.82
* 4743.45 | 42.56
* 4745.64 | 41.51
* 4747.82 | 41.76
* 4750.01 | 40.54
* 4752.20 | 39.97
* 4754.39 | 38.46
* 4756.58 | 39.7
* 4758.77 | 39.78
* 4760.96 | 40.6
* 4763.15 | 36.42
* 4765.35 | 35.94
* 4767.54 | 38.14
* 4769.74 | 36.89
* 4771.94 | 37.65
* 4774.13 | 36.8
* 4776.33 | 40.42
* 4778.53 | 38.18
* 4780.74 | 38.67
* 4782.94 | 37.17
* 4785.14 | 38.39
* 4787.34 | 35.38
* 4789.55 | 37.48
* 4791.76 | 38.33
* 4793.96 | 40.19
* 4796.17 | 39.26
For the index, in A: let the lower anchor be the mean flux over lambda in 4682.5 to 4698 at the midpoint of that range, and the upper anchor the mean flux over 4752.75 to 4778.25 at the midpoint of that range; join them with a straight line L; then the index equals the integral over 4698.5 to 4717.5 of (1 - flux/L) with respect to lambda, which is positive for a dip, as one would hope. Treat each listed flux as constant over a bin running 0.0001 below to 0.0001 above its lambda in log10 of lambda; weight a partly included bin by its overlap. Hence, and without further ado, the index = 1.4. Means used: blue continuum 40.7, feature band 37.2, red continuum 38.3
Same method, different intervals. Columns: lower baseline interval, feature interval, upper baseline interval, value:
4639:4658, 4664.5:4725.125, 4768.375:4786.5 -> -1.7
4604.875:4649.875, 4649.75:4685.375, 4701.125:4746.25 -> 0.1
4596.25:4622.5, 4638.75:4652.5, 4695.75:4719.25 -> 0.0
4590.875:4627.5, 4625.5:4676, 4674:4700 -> 0.9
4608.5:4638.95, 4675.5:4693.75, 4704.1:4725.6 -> -0.5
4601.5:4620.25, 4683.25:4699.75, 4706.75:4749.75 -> -0.5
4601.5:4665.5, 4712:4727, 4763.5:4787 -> -0.9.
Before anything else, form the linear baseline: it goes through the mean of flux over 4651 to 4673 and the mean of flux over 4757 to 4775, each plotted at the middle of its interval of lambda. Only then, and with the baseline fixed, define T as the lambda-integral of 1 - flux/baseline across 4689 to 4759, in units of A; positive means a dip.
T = -1.91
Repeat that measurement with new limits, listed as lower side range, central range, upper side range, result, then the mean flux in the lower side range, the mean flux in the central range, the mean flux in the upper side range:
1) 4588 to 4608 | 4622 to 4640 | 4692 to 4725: -0.4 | 39.8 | 40.4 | 39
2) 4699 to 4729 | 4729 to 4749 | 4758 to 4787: -0.5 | 38.8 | 39.5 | 38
